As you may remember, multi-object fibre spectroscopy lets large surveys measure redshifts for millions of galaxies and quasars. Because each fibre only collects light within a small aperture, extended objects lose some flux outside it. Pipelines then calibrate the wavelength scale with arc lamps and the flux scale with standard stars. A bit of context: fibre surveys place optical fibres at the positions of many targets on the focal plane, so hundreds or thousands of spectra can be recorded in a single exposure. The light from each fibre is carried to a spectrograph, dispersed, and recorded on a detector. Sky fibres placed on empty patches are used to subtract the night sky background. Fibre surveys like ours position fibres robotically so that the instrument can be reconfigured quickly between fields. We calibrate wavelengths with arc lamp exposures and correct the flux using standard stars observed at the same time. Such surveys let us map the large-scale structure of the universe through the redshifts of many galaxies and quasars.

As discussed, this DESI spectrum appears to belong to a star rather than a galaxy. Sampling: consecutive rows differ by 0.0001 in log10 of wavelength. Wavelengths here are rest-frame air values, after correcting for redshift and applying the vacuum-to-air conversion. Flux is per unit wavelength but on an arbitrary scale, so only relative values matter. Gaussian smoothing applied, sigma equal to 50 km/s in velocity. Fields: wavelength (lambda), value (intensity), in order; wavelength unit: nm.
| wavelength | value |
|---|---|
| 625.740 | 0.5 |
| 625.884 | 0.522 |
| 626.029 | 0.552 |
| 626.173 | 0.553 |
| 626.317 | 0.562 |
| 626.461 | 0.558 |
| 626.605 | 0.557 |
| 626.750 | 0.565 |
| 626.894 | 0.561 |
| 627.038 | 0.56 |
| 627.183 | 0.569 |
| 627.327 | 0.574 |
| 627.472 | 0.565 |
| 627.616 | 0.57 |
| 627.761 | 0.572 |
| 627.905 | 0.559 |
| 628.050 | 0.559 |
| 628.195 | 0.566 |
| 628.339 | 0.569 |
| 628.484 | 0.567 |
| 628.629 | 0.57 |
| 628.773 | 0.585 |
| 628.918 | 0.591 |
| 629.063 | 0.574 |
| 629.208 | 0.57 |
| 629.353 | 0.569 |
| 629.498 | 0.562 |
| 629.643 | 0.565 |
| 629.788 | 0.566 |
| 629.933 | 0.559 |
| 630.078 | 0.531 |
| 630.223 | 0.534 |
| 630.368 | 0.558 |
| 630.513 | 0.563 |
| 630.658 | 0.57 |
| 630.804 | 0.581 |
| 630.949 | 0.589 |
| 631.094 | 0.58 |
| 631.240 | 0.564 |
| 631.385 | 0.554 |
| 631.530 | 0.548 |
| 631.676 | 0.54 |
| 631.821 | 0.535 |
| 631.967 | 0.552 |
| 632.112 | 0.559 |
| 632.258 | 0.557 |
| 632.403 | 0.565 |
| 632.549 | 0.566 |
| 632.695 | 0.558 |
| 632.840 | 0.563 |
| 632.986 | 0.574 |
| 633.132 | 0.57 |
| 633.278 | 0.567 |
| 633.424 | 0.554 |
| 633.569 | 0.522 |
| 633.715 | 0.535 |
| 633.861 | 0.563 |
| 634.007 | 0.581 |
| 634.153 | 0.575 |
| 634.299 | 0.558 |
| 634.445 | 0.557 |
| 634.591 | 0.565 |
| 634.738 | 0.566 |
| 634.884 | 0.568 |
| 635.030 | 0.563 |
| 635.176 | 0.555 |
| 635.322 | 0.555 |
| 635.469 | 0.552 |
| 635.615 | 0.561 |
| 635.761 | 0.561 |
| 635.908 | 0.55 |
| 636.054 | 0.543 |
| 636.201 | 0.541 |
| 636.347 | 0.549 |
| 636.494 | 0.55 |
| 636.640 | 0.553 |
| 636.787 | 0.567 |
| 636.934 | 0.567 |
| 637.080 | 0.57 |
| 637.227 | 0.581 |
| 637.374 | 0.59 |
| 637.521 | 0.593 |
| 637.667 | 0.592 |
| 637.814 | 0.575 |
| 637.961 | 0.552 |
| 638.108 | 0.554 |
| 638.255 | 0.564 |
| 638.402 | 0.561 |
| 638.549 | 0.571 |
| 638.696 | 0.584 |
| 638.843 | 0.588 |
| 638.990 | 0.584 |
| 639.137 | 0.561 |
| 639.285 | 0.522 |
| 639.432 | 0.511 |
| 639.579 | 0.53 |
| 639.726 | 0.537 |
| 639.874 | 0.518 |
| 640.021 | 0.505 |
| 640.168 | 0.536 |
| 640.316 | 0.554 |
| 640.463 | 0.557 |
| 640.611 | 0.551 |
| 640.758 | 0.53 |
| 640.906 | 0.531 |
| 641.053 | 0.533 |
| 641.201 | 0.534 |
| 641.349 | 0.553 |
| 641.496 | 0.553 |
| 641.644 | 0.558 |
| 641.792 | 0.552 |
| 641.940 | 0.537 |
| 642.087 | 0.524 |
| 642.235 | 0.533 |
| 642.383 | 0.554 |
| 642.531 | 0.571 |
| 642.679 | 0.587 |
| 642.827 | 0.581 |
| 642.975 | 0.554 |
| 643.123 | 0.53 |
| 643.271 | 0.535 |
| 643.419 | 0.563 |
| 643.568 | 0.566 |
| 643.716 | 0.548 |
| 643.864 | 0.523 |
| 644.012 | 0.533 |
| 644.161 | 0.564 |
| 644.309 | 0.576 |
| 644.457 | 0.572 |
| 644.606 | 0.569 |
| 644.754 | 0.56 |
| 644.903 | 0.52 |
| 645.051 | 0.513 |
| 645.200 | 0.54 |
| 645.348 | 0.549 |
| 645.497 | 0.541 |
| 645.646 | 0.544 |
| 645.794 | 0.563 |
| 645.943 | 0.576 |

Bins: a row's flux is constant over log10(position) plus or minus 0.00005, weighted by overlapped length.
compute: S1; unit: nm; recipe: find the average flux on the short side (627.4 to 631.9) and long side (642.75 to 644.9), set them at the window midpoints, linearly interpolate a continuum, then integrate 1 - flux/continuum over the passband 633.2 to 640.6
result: 0.02 nm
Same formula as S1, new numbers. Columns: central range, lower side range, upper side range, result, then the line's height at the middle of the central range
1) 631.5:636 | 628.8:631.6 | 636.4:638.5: 0.07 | 0.567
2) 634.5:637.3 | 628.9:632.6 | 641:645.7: -0.01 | 0.556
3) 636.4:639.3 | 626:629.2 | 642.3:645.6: -0.06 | 0.557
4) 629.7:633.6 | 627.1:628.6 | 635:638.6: 0.04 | 0.565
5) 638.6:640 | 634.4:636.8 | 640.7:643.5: 0.01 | 0.551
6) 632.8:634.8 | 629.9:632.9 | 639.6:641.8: -0.03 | 0.554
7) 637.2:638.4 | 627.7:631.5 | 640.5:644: -0.04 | 0.554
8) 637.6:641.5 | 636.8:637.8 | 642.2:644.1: 0.14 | 0.57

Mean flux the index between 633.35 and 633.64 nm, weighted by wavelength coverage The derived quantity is 0.539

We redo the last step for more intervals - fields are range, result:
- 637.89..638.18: 0.553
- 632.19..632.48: 0.562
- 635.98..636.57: 0.546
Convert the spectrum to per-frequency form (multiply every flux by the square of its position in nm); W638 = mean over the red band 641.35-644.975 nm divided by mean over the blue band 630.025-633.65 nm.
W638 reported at 1.03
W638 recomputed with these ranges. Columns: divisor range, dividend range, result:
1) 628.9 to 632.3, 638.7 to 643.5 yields 1.01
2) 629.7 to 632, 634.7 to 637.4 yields 1.02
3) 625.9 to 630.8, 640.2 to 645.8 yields 1.02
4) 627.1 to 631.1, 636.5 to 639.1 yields 1.04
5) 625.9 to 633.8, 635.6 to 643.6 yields 1.02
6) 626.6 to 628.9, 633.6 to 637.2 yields 1.01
